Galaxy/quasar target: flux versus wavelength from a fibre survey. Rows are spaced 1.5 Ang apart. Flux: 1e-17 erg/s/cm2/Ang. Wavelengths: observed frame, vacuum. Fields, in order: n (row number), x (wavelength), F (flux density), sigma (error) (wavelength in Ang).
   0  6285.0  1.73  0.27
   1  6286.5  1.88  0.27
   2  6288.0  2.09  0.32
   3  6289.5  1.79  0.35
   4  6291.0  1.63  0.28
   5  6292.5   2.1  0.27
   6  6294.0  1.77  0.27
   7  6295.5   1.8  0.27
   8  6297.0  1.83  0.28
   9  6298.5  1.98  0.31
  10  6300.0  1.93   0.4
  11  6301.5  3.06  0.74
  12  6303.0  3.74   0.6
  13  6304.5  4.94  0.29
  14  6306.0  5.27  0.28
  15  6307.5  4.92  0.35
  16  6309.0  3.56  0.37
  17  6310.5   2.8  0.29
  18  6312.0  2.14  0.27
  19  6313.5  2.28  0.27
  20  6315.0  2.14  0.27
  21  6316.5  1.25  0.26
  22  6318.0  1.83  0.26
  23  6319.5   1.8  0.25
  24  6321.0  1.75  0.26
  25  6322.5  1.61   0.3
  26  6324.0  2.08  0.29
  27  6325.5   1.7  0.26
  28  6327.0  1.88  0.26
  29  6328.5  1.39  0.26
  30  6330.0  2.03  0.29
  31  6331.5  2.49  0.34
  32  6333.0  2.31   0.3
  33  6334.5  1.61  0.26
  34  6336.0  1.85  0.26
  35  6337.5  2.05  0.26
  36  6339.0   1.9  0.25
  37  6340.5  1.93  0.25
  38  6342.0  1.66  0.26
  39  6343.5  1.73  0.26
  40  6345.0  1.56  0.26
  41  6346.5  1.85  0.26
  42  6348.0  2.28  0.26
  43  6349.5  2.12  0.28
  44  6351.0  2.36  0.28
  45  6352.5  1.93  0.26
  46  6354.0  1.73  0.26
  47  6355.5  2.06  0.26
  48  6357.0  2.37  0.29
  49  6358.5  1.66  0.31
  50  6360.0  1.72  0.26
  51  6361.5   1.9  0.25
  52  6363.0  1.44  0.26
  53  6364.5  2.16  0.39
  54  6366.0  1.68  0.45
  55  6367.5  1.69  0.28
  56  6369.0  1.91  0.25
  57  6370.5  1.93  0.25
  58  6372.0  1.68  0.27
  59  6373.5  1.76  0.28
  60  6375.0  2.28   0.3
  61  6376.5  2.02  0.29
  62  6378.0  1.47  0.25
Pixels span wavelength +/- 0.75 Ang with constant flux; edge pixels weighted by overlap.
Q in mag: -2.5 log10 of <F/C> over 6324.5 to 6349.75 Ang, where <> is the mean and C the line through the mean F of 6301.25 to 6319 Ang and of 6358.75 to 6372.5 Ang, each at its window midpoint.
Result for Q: 0.28 mag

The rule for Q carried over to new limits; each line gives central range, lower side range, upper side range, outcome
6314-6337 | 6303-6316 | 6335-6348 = 0.366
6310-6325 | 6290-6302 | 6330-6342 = 0.024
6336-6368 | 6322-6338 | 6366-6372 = -0.026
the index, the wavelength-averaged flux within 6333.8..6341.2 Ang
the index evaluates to 1.87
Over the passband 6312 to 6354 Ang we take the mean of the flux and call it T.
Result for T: 1.9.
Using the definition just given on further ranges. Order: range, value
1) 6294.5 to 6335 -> 2.45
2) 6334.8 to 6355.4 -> 1.92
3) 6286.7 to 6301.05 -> 1.9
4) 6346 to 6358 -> 2.08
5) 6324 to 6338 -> 1.93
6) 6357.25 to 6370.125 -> 1.8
